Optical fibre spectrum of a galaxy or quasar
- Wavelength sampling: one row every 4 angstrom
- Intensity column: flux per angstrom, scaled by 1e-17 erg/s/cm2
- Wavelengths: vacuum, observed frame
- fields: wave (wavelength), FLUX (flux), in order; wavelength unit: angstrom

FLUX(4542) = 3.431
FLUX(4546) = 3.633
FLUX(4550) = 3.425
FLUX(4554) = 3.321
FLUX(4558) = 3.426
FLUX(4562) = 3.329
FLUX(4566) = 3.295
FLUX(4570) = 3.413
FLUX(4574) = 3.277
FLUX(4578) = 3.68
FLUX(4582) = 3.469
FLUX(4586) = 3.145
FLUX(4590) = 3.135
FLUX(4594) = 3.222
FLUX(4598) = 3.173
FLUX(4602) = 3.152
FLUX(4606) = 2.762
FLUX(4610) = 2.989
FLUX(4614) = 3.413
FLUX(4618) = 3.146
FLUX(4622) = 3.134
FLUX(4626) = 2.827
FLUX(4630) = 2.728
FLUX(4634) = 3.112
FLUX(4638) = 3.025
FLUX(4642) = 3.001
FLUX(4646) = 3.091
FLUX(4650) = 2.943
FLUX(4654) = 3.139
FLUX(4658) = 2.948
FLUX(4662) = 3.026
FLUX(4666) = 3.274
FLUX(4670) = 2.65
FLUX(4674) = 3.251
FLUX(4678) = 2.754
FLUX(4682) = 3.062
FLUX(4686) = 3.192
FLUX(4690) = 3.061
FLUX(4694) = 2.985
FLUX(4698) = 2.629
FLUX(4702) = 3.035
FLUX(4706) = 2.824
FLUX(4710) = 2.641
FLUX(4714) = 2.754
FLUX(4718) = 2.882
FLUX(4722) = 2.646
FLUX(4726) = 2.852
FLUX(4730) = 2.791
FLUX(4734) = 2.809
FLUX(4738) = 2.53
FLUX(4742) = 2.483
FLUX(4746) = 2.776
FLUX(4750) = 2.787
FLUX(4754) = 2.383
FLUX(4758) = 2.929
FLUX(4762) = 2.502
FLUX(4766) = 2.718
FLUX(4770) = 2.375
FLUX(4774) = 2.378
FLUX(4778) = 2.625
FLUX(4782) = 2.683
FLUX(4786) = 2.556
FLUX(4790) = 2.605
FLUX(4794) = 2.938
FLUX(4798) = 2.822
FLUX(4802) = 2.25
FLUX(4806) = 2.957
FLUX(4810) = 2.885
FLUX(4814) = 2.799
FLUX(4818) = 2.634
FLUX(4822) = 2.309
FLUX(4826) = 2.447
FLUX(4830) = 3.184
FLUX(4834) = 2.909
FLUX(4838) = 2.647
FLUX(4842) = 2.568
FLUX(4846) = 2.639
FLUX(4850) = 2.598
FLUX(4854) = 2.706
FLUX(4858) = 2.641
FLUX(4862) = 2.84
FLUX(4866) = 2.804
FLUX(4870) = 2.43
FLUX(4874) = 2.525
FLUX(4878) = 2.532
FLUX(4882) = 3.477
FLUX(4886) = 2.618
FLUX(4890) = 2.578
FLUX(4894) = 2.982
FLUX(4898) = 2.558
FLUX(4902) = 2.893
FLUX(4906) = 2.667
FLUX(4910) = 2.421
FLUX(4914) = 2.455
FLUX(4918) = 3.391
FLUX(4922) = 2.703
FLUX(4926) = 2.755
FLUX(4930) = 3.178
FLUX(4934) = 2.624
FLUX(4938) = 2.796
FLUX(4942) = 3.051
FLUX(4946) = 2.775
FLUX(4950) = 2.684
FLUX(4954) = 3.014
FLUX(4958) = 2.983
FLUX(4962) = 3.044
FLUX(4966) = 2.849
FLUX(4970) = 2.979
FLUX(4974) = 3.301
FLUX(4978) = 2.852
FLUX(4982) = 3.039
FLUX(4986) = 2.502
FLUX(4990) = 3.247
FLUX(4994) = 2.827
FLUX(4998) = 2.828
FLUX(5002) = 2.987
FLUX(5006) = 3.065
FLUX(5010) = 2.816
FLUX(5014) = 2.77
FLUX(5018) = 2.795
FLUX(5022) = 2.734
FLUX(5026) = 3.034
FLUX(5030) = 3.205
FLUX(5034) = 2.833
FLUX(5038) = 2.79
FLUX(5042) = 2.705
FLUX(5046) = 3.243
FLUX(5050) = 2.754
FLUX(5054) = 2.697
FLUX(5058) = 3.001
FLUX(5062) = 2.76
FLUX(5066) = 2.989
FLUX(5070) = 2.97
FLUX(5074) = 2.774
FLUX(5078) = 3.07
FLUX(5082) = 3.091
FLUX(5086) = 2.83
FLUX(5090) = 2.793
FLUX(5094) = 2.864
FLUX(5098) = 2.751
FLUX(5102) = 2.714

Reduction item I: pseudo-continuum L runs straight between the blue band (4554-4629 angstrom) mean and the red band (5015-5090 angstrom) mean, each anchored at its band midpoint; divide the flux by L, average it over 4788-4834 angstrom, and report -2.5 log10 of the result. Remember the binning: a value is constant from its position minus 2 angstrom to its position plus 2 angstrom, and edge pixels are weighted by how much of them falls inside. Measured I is 0.13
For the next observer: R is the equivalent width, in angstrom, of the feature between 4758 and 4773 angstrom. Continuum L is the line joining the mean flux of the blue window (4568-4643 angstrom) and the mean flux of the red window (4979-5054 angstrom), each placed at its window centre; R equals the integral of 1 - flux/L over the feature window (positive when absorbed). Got 2.34 angstrom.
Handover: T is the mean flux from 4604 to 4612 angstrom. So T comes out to 2.88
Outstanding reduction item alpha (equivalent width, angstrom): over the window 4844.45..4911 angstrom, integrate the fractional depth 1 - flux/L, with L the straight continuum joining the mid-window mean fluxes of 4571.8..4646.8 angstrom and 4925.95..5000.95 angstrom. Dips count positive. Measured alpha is 5.9 angstrom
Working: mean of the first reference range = 3.13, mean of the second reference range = 2.92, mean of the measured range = 2.71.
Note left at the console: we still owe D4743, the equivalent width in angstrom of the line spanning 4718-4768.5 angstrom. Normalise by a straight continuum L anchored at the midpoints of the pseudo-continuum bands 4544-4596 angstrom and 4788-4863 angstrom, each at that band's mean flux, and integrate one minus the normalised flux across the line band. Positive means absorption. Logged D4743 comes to 3.9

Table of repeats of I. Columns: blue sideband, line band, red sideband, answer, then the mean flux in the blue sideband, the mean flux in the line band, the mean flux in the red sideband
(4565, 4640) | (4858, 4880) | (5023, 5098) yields 0.15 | 3.16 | 2.63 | 2.9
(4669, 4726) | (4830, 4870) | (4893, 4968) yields 0.05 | 2.89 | 2.72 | 2.83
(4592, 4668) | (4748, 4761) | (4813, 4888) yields 0.07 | 3.06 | 2.68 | 2.7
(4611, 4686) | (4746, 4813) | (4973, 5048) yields 0.13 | 3.03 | 2.66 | 2.92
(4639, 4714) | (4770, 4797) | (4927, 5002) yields 0.13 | 2.97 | 2.62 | 2.92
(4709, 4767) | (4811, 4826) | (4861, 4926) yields 0.06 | 2.7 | 2.58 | 2.74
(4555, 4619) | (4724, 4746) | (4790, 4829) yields 0.07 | 3.25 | 2.7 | 2.68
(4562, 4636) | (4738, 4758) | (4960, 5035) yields 0.17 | 3.17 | 2.63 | 2.93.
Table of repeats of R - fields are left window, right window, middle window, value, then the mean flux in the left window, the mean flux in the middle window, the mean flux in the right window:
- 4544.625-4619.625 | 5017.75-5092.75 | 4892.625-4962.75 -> 4.1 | 3.28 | 2.83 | 2.9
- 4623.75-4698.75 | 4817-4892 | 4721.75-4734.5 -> 0.4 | 2.99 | 2.79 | 2.69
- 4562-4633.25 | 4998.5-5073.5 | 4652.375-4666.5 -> 0.3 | 3.18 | 3.08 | 2.89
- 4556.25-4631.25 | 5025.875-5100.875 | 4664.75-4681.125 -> 0.9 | 3.2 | 2.97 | 2.9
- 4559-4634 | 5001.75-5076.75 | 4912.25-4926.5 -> 0.6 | 3.18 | 2.84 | 2.89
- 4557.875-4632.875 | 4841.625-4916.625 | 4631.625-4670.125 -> 0.7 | 3.19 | 3.04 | 2.69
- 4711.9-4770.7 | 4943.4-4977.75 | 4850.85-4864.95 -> 0.5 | 2.69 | 2.72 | 2.95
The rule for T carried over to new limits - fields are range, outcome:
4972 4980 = 3.08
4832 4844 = 2.71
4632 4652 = 3.03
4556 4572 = 3.37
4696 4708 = 2.83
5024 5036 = 3.02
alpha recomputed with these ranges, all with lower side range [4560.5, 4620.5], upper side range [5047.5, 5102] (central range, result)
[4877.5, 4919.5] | 3.12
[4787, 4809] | 2.61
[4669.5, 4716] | 3.67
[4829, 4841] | 0.75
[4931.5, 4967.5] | 1.11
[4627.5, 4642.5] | 1.15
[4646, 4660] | 0.74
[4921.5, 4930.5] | 0.38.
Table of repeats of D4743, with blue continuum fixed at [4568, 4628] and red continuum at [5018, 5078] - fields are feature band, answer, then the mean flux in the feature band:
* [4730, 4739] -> 1.1 angstrom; 2.71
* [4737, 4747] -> 1.7 angstrom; 2.58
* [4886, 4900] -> 1.4 angstrom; 2.69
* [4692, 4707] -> 1.2 angstrom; 2.87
